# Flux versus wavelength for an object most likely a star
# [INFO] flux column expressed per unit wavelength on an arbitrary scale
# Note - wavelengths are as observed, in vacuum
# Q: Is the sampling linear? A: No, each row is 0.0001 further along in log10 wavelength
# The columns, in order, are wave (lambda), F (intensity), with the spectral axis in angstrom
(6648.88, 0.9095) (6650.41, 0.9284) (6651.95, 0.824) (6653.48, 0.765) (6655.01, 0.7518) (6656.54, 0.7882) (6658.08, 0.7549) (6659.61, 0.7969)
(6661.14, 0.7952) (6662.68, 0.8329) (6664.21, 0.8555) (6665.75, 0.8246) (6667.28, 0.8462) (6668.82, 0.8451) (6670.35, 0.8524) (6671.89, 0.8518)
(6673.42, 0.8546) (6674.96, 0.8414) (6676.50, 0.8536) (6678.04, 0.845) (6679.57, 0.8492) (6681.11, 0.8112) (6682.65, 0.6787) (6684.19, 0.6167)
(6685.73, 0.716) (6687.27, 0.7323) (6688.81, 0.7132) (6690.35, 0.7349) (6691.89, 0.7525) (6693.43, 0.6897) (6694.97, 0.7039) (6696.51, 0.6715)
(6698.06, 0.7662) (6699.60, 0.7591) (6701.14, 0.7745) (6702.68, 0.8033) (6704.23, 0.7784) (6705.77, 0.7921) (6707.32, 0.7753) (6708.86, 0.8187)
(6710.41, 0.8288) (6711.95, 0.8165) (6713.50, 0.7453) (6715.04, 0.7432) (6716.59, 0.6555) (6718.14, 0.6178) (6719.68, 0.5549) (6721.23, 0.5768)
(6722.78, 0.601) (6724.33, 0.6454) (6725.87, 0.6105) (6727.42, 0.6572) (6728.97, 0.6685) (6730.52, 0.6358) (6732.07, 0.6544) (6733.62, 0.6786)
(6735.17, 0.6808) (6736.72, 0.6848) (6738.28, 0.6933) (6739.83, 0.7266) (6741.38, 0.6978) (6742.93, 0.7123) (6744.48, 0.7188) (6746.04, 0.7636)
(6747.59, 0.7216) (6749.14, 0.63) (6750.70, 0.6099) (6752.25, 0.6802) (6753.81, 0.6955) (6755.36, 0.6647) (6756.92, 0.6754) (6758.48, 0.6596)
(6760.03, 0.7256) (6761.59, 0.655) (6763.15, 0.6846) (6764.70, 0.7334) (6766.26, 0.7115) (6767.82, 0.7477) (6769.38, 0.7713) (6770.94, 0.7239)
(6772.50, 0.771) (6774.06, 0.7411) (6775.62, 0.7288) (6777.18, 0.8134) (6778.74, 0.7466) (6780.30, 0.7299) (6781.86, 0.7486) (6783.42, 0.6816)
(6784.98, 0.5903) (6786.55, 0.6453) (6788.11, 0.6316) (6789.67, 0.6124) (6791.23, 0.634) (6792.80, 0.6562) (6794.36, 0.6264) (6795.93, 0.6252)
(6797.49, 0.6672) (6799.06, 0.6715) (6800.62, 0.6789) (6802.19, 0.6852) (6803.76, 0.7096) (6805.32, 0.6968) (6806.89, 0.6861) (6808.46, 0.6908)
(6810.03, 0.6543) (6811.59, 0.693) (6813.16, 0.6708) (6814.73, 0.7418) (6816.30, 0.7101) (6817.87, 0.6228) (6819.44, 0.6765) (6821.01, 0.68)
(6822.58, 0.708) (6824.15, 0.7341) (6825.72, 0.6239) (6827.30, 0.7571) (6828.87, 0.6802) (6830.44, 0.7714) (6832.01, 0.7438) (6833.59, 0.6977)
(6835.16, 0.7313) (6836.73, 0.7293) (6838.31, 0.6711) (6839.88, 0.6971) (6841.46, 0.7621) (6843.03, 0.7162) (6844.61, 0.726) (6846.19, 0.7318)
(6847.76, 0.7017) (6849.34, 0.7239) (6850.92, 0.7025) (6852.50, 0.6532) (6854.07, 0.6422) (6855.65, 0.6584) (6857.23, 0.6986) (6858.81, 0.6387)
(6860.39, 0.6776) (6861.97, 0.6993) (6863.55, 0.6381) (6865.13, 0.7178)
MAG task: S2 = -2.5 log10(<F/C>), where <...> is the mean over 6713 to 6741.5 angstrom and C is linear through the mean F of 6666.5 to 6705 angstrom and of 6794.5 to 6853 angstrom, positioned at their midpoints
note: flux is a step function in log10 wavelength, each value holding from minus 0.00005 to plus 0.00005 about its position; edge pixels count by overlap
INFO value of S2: 0.143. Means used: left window 0.774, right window 0.697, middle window 0.658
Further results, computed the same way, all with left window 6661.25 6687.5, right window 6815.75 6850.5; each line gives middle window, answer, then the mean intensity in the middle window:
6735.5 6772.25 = 0.09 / 0.7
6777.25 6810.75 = 0.09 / 0.673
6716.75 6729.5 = 0.25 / 0.618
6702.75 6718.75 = 0.03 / 0.76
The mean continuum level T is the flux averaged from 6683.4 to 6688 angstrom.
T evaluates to 0.688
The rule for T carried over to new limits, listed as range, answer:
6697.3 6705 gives 0.777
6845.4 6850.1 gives 0.719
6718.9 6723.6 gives 0.578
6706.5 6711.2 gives 0.807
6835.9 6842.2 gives 0.714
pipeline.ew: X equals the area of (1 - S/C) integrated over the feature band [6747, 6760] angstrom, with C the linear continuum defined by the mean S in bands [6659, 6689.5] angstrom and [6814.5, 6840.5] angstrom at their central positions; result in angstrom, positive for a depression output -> 1.4 angstrom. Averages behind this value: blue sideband 0.801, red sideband 0.704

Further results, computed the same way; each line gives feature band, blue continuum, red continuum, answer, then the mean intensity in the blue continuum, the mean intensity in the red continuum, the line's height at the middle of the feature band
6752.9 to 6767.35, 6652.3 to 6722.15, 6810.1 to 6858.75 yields 0.8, 0.765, 0.7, 0.733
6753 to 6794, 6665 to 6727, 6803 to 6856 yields 1.3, 0.748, 0.7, 0.72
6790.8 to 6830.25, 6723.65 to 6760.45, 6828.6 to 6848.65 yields 1.5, 0.679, 0.721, 0.709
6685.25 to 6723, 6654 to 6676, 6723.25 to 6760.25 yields 1.1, 0.821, 0.678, 0.748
